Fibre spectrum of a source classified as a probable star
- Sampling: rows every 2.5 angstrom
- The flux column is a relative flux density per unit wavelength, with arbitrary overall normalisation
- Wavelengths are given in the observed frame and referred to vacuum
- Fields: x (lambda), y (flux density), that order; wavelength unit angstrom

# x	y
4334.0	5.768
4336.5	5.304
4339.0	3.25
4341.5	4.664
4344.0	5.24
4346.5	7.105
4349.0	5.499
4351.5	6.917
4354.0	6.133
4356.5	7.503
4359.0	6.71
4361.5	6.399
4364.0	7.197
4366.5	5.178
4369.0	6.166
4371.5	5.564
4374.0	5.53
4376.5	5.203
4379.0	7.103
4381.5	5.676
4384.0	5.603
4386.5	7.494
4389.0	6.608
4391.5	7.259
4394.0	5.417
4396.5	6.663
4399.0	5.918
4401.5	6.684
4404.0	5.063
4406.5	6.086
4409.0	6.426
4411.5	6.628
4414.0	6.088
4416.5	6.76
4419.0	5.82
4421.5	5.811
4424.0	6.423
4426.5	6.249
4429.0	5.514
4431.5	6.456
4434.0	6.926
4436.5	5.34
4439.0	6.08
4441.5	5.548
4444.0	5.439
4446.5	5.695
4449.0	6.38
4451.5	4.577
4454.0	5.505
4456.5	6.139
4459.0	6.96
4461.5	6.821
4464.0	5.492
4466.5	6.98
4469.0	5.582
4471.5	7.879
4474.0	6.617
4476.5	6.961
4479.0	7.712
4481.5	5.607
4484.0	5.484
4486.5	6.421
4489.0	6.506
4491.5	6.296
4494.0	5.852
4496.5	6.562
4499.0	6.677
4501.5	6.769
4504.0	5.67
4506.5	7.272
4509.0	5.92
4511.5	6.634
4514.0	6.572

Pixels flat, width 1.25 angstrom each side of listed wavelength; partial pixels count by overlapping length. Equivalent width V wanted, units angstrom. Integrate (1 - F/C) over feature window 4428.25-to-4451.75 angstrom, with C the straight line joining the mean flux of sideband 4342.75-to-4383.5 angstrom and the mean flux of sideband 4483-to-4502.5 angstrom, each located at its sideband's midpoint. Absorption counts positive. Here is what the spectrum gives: 1.55 angstrom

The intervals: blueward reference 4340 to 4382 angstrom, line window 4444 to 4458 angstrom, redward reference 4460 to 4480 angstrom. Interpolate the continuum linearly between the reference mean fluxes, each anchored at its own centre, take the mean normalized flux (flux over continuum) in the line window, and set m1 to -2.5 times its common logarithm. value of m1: 0.17 mag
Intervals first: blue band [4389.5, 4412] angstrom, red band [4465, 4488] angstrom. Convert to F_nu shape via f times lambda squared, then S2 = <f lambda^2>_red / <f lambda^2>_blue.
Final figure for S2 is 1.1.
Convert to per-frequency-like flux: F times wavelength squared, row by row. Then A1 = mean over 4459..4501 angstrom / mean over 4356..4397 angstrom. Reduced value 1.08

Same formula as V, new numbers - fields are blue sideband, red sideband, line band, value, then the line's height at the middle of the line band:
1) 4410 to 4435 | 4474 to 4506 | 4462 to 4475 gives -0.3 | 6.36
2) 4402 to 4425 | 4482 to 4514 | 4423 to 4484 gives 0.4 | 6.23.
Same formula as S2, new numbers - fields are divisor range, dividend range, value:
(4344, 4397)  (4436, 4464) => 0.96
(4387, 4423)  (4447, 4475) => 1.02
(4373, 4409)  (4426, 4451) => 0.98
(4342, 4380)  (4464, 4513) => 1.11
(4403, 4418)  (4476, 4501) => 1.07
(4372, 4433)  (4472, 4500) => 1.09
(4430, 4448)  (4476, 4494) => 1.10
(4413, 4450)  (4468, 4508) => 1.10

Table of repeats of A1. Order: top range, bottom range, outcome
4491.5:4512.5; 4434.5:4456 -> 1.17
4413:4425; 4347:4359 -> 0.97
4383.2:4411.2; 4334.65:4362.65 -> 1.10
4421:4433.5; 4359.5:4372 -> 1.03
